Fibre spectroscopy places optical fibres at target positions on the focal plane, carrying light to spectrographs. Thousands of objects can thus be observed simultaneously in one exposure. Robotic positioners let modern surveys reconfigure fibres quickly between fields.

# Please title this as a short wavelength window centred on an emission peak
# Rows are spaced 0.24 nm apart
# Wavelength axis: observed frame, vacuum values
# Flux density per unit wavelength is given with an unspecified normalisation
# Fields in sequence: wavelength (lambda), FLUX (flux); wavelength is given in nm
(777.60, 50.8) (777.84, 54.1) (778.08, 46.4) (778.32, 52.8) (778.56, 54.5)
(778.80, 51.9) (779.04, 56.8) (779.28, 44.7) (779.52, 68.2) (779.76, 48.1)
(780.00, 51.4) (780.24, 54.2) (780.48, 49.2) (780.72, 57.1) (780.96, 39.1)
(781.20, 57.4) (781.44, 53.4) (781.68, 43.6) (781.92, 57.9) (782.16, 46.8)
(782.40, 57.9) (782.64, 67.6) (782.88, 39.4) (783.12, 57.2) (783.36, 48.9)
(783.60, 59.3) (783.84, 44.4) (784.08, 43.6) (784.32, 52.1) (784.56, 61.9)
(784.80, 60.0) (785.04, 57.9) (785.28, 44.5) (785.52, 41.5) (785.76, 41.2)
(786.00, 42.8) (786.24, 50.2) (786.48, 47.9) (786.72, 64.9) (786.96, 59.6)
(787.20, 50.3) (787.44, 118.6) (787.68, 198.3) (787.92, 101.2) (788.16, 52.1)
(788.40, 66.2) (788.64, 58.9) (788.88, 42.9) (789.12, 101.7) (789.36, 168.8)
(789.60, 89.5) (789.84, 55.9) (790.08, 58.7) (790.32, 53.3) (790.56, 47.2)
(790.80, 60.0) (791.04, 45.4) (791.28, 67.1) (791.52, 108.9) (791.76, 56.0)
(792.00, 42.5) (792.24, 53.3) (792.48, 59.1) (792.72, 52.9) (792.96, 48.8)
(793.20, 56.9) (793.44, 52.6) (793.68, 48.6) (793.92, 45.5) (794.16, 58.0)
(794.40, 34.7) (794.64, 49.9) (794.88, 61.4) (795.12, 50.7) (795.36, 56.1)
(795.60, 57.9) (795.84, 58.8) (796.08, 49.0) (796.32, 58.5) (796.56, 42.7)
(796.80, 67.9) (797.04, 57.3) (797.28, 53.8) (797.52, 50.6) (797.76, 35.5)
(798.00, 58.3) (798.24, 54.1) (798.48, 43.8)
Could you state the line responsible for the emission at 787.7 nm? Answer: [S II] 6716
